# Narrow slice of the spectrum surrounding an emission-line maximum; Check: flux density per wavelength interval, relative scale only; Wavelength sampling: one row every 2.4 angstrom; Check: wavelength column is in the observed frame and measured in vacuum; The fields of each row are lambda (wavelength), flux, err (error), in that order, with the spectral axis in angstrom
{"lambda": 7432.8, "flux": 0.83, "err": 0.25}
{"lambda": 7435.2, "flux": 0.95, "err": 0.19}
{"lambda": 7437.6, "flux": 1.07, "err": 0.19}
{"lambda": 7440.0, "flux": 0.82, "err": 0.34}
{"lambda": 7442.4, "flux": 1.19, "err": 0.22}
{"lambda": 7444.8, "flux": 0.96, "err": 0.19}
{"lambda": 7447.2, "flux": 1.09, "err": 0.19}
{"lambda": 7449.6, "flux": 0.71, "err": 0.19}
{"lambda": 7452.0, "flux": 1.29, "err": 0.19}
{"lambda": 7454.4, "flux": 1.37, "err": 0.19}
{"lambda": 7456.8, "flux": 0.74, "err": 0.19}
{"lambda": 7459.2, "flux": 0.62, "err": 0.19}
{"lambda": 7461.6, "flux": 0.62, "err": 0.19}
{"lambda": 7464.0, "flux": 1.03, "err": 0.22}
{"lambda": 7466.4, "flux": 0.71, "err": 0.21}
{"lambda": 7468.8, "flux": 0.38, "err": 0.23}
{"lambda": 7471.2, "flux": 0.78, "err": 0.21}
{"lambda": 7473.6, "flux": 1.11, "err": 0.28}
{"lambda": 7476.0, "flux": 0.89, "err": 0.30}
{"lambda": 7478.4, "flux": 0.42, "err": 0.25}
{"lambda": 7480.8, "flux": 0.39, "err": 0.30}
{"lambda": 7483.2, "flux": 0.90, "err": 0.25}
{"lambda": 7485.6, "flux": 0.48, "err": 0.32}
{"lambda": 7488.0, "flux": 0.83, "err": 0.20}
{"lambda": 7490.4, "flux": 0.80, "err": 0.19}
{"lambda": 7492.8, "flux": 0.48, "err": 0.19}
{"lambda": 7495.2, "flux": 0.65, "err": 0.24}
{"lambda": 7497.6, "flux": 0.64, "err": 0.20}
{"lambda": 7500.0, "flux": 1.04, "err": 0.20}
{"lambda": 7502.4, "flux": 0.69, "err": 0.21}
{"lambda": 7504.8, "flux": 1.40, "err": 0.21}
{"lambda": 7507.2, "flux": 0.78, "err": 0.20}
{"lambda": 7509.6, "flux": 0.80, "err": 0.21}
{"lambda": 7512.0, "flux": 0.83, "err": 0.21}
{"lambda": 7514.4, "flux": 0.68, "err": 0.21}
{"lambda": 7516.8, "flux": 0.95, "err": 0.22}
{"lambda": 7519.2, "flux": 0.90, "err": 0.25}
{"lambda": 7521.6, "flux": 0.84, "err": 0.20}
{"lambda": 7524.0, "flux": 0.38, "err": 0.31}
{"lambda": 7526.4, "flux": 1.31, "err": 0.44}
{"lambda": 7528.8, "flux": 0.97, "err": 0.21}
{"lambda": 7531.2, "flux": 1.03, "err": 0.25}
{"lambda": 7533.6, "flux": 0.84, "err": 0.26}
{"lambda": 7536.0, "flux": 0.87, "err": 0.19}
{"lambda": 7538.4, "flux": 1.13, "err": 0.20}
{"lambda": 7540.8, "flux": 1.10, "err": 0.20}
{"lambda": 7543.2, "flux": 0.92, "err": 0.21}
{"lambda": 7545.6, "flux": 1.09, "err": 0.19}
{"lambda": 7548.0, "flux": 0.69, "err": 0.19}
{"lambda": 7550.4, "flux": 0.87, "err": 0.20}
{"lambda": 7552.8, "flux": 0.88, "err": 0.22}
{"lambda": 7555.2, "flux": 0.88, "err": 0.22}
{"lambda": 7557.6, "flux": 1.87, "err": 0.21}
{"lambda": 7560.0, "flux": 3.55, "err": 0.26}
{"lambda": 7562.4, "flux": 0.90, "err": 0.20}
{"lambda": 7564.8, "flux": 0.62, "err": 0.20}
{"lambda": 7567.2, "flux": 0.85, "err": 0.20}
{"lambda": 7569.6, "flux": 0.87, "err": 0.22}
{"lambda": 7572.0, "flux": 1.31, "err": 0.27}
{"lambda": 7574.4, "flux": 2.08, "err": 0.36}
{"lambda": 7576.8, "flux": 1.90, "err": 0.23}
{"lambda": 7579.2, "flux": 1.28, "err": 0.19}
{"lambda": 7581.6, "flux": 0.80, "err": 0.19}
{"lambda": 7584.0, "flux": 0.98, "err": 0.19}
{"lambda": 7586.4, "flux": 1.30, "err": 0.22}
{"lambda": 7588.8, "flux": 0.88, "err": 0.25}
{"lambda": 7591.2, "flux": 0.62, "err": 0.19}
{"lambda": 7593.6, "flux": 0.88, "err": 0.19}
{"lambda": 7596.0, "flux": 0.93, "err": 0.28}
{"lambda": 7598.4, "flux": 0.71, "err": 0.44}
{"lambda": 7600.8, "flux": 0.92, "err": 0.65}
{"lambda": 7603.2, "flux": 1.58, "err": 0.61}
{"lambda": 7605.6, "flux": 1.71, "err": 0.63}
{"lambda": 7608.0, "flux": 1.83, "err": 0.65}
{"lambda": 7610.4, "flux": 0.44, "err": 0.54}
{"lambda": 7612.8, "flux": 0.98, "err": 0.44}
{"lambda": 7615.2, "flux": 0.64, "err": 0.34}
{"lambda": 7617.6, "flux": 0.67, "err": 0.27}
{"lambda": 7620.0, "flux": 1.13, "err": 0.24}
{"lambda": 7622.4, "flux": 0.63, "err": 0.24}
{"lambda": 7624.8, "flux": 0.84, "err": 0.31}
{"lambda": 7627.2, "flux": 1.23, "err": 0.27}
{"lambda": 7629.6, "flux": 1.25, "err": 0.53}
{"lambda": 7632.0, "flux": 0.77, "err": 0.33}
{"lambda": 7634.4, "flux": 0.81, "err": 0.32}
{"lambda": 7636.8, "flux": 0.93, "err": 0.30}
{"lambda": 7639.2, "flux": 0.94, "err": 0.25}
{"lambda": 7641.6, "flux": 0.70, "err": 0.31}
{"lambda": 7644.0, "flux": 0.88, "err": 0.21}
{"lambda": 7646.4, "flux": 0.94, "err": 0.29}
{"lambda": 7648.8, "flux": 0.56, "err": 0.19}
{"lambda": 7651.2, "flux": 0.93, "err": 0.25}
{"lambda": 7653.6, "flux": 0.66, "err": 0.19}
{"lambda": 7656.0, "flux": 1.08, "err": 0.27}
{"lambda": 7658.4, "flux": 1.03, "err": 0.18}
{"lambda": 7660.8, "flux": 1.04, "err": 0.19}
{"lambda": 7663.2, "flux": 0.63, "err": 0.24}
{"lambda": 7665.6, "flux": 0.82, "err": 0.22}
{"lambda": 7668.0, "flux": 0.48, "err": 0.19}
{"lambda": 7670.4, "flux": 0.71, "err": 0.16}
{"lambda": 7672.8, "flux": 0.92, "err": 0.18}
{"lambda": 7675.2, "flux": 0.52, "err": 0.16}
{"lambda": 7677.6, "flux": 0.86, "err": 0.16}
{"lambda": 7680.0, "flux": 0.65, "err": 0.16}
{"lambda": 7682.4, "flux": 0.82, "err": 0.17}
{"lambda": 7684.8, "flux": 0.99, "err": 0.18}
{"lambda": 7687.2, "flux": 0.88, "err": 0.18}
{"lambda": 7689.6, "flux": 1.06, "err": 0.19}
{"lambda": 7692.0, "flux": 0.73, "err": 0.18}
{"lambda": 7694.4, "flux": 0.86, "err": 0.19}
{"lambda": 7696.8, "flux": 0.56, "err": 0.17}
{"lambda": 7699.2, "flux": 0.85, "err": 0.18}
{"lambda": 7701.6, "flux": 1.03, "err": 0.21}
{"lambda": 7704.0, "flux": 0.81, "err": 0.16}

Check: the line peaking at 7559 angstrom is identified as [S II] 6716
